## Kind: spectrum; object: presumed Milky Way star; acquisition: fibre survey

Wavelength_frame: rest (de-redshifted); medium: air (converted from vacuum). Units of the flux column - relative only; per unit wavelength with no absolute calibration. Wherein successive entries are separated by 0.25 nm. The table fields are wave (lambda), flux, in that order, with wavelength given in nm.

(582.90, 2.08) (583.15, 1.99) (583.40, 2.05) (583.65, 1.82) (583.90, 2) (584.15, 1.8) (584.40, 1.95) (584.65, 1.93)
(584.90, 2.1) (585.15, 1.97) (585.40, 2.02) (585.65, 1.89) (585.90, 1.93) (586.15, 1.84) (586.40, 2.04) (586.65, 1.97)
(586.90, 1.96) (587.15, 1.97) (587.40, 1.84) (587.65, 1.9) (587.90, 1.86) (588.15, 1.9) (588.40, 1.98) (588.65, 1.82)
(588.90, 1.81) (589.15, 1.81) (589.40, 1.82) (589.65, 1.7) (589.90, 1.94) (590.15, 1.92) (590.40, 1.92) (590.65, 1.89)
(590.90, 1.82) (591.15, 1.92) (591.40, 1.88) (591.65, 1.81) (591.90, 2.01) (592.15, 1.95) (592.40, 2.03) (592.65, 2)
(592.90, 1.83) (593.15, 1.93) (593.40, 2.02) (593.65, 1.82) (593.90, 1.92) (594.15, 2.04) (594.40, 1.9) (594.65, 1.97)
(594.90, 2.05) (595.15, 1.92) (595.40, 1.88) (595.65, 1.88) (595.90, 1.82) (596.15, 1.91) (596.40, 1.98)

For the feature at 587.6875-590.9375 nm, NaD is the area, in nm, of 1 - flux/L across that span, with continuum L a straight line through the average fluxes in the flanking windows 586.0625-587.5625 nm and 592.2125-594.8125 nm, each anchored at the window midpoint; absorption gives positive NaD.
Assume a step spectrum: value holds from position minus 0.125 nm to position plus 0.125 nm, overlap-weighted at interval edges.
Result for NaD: 0.13 nm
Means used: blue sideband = 1.94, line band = 1.86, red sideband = 1.95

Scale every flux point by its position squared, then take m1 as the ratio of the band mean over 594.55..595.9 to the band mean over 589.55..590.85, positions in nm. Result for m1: 1.0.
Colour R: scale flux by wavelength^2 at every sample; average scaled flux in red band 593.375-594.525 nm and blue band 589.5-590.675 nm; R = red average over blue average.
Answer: 1.05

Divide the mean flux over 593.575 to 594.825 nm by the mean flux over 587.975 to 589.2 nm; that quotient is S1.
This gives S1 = 1.0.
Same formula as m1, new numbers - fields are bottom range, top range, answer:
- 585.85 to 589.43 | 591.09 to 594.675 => 1.04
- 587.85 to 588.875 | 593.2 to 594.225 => 1.05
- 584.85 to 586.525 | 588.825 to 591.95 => 0.96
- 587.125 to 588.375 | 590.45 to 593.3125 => 1.03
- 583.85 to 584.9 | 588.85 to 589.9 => 0.95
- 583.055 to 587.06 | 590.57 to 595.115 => 1.02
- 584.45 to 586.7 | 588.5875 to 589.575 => 0.93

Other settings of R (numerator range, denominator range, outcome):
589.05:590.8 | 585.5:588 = 0.98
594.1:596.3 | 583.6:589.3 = 1.03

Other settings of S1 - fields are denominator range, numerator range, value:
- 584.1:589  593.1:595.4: 1.01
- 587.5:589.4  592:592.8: 1.07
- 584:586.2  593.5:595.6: 1.00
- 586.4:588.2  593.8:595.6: 1.01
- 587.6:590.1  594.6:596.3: 1.03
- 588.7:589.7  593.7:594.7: 1.08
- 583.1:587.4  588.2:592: 0.96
